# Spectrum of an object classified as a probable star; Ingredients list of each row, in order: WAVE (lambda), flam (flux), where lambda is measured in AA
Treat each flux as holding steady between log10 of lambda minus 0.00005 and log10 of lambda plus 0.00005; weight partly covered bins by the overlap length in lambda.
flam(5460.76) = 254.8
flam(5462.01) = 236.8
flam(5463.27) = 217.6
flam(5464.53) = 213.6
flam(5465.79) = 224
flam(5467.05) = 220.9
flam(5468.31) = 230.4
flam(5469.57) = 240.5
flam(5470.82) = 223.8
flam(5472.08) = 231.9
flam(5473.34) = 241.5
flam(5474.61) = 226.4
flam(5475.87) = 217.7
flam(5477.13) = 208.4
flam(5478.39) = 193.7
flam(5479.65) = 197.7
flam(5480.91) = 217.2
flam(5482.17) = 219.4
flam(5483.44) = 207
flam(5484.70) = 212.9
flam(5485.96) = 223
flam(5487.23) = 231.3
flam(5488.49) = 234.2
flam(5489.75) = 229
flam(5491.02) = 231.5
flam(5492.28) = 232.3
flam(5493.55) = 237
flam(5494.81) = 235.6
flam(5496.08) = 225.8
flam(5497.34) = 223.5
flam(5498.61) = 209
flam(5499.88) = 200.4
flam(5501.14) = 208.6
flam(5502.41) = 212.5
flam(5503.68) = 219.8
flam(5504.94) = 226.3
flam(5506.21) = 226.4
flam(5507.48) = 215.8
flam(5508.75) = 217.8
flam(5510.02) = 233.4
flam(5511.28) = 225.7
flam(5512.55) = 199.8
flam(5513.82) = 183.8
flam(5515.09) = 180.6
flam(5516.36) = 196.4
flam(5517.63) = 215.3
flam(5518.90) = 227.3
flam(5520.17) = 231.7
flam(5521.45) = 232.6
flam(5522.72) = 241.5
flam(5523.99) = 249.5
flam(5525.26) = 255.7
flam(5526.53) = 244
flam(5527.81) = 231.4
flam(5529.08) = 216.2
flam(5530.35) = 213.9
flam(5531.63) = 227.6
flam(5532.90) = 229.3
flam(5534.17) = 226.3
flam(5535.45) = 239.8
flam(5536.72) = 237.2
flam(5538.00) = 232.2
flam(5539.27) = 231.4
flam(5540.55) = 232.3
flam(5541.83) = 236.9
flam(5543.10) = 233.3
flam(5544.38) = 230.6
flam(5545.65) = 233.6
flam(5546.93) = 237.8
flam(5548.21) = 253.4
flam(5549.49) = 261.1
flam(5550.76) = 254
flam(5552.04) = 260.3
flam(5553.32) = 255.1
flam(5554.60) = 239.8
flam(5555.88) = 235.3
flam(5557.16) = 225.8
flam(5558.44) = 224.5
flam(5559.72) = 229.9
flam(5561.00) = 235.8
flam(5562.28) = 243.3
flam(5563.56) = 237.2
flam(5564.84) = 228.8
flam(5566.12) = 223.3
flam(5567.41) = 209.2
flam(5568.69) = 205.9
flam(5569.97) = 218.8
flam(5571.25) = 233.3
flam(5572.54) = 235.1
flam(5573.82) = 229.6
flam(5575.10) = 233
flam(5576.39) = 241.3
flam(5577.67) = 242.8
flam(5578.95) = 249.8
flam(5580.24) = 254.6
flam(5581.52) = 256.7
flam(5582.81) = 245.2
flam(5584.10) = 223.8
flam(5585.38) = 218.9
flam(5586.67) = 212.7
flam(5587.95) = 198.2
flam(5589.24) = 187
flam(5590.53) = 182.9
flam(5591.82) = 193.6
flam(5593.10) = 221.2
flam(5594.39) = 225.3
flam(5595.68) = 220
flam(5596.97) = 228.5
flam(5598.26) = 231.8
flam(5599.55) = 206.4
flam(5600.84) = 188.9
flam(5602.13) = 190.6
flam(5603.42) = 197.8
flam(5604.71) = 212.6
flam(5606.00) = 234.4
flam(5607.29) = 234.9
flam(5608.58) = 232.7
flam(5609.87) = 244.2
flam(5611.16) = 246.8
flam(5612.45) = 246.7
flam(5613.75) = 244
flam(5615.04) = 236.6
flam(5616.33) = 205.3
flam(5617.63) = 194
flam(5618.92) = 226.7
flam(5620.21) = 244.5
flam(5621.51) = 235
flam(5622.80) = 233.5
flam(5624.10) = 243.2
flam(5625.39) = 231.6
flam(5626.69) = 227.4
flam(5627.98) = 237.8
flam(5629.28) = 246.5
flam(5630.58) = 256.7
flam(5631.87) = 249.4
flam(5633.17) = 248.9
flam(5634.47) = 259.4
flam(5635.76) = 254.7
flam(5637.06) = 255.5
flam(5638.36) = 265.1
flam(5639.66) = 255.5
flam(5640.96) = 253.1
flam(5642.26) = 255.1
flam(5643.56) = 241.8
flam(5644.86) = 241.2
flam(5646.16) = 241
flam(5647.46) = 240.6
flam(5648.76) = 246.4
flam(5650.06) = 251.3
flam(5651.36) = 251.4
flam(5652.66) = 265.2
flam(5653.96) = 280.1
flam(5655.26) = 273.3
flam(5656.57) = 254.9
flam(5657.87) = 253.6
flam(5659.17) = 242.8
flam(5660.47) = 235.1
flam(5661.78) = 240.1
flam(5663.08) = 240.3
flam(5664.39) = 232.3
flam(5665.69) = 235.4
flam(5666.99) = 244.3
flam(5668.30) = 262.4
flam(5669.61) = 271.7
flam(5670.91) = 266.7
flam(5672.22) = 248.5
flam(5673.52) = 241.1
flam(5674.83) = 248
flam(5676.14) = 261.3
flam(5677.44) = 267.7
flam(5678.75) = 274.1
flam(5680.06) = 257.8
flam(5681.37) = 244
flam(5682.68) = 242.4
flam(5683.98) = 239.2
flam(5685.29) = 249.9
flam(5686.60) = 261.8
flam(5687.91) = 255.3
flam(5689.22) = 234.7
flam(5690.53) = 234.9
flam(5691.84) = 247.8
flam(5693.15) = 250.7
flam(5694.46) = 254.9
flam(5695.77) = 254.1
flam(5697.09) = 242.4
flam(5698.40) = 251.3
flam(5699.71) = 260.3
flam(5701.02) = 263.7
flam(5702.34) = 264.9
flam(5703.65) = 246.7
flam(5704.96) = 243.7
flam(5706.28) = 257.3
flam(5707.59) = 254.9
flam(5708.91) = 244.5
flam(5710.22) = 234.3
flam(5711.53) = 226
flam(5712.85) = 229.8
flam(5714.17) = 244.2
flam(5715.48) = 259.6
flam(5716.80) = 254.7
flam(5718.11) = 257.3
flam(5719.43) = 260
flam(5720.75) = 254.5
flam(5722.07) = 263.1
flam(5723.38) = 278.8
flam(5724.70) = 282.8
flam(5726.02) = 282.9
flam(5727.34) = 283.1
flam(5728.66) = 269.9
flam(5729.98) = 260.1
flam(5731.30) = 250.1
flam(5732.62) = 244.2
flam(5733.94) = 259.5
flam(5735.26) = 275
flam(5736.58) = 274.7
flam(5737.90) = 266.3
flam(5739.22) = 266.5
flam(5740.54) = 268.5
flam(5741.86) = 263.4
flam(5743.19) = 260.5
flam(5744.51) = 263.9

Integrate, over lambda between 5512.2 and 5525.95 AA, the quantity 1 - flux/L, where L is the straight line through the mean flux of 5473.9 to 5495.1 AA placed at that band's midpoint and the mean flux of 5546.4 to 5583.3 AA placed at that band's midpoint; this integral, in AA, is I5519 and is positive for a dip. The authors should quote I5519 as 0.5 AA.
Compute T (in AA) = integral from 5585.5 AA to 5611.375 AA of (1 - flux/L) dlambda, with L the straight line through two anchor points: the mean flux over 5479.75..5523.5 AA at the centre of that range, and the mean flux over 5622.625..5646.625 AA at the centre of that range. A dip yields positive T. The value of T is 2.8 AA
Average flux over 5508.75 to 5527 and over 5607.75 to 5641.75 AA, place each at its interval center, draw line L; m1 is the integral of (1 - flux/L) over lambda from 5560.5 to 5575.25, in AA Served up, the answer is 0.24 AA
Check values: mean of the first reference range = 222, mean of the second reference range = 241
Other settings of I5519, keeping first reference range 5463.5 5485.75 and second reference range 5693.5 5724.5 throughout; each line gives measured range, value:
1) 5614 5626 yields 0.6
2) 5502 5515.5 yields 0.6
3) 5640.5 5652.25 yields -0.2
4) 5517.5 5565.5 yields -1.6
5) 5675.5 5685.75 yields -0.2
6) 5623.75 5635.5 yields -0.2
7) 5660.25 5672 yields -0.1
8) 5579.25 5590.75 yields 0.6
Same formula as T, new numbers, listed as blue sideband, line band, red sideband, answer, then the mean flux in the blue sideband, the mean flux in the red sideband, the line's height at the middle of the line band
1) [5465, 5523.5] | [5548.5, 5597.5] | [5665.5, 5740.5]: 0.8 AA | 220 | 256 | 233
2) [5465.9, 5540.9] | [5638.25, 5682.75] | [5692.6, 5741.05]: -0.6 AA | 223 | 258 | 249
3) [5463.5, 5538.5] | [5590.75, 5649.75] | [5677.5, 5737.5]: 1.9 AA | 223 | 255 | 241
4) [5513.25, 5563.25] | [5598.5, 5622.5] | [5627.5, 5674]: 2.0 AA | 233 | 251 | 245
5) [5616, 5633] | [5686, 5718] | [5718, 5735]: 1.1 AA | 234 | 265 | 258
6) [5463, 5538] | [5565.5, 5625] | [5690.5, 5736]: 3.2 AA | 223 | 256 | 237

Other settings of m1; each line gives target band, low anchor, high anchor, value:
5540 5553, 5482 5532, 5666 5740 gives -0.8 AA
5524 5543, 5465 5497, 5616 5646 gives -0.2 AA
